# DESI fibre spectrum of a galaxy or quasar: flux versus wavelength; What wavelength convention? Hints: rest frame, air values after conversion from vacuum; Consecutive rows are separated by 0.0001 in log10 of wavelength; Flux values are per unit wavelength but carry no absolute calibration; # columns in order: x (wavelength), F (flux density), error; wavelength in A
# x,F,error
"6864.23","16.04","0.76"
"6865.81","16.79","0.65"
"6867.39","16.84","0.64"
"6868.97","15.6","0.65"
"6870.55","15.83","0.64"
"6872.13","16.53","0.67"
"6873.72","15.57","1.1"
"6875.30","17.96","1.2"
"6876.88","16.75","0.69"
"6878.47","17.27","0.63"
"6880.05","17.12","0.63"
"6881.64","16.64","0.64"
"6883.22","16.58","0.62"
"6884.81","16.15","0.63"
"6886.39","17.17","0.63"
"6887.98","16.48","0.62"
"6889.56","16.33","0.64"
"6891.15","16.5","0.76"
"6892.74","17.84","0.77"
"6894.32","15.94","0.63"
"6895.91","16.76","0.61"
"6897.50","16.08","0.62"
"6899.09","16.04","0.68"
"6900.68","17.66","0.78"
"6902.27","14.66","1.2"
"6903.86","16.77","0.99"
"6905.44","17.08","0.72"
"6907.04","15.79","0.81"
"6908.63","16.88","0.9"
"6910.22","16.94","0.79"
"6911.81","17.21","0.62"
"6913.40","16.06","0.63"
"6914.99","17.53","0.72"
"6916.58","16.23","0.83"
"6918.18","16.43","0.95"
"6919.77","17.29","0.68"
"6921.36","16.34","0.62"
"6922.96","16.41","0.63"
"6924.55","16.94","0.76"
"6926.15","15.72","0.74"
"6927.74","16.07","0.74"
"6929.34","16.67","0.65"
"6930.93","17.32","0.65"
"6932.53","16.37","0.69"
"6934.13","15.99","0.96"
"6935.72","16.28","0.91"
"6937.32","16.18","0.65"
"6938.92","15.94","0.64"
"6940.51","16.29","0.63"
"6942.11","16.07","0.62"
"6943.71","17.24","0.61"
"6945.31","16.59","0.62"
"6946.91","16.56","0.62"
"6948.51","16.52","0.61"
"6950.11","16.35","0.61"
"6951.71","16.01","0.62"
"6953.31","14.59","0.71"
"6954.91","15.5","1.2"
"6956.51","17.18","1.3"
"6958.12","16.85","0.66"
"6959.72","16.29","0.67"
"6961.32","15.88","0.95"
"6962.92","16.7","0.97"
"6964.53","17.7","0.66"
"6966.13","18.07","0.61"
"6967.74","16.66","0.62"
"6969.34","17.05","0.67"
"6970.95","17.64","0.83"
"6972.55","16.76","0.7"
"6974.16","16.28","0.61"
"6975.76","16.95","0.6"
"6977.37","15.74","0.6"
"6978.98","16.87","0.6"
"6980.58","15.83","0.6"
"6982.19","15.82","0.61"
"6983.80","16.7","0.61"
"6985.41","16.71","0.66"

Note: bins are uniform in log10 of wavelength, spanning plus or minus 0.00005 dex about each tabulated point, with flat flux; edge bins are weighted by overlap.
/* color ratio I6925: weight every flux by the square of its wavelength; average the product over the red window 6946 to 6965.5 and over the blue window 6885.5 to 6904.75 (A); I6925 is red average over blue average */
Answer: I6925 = 1.0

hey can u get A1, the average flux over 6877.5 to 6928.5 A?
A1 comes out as 16.6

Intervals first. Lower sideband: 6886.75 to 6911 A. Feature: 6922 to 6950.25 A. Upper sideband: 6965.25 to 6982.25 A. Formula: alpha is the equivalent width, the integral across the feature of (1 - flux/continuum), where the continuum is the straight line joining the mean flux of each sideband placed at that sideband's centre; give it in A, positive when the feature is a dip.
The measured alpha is 0.37 A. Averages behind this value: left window 16.5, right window 16.7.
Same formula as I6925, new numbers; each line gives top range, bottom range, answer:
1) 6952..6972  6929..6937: 1.02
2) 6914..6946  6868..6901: 1.01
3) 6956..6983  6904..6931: 1.02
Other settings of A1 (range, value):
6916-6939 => 16.4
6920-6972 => 16.5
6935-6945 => 16.3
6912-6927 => 16.6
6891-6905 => 16.5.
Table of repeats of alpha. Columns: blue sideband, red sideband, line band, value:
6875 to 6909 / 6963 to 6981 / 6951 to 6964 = 0.5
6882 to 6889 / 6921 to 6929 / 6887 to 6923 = -0.3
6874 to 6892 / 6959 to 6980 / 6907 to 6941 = 0.6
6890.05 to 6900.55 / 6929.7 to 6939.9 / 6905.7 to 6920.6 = -0.2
